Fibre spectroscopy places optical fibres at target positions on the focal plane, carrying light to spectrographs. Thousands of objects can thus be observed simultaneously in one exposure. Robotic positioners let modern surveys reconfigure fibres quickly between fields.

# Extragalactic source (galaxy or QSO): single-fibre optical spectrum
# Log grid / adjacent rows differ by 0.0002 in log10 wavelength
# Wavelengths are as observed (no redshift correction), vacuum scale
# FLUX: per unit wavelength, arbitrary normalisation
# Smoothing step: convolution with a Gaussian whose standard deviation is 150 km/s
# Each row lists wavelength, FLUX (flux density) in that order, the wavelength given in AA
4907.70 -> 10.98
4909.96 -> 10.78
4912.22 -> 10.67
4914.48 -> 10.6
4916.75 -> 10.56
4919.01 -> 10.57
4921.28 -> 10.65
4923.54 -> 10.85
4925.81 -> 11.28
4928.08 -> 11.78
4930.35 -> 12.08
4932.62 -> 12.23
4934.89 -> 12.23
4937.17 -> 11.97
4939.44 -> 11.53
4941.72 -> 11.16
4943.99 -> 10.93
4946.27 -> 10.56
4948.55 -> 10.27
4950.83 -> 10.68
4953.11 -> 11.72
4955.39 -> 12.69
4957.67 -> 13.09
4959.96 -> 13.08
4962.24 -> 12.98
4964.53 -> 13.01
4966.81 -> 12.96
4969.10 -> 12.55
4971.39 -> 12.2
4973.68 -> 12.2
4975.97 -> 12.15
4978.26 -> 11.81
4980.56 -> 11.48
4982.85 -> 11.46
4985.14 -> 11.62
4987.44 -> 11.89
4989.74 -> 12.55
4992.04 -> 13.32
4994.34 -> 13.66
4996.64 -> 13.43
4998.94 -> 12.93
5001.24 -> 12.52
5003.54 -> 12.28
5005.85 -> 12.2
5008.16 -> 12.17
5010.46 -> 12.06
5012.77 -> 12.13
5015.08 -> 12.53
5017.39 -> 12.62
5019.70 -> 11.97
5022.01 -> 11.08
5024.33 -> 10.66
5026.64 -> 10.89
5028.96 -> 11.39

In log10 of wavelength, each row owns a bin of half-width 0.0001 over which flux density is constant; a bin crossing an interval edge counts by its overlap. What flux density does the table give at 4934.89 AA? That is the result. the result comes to 12.23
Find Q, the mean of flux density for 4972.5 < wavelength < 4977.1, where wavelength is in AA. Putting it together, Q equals 12.2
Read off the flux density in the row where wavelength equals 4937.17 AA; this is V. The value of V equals 11.97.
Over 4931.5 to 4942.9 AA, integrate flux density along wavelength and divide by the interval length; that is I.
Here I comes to 11.8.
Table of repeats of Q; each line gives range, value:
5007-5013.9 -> 12.1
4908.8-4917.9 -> 10.7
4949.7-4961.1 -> 12.3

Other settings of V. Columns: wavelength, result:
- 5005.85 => 12.2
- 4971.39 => 12.2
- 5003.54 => 12.28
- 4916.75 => 10.56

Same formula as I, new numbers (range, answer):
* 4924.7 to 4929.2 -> 11.5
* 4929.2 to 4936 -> 12.2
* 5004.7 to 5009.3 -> 12.2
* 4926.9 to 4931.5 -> 11.9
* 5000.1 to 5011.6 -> 12.2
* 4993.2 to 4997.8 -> 13.5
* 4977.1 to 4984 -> 11.6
